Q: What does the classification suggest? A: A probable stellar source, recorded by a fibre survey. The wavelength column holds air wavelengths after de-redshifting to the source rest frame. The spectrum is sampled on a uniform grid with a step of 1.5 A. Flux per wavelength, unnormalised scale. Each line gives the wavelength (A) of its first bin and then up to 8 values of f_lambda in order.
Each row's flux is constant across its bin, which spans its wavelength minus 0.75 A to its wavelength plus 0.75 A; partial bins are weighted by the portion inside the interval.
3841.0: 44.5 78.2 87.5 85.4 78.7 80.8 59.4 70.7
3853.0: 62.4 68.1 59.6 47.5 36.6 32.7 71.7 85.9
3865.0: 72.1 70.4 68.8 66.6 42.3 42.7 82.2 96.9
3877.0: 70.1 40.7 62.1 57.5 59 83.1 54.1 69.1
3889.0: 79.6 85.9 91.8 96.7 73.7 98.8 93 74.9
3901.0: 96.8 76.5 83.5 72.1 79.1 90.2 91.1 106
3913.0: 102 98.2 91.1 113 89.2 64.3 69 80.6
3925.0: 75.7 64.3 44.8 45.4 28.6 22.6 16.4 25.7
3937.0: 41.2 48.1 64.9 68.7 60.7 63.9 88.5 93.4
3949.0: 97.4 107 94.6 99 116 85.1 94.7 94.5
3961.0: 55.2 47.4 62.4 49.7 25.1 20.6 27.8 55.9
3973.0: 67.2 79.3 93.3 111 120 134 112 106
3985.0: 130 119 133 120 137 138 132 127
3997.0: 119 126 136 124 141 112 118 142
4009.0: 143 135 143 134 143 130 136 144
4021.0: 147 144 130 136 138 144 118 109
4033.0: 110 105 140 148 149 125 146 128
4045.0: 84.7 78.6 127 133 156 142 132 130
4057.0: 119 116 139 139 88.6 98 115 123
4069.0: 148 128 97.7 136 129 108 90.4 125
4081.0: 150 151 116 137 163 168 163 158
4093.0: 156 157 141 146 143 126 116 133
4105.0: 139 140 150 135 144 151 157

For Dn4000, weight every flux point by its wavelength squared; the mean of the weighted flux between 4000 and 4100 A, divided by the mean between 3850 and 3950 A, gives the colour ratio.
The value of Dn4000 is 2.0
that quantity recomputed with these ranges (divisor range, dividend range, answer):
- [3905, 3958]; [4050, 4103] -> 1.92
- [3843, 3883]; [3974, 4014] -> 2.04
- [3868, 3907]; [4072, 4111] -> 2.07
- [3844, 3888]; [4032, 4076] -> 2.10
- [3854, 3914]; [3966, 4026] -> 1.68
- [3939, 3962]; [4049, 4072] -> 1.57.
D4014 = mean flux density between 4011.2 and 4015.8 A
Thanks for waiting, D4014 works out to 140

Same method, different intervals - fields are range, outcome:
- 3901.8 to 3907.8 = 77.9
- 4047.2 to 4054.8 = 138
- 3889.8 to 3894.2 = 91.5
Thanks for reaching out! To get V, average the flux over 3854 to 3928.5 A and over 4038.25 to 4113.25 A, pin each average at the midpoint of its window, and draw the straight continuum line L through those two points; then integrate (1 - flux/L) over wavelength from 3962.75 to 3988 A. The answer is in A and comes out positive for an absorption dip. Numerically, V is 4.7 A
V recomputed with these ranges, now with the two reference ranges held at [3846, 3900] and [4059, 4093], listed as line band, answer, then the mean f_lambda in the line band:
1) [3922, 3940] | 8.26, 46.7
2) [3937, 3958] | 2.20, 82.5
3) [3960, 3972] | 6.59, 43.8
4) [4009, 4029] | -4.46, 139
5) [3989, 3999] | -2.15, 129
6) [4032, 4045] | -0.95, 128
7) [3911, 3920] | -1.84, 98.8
